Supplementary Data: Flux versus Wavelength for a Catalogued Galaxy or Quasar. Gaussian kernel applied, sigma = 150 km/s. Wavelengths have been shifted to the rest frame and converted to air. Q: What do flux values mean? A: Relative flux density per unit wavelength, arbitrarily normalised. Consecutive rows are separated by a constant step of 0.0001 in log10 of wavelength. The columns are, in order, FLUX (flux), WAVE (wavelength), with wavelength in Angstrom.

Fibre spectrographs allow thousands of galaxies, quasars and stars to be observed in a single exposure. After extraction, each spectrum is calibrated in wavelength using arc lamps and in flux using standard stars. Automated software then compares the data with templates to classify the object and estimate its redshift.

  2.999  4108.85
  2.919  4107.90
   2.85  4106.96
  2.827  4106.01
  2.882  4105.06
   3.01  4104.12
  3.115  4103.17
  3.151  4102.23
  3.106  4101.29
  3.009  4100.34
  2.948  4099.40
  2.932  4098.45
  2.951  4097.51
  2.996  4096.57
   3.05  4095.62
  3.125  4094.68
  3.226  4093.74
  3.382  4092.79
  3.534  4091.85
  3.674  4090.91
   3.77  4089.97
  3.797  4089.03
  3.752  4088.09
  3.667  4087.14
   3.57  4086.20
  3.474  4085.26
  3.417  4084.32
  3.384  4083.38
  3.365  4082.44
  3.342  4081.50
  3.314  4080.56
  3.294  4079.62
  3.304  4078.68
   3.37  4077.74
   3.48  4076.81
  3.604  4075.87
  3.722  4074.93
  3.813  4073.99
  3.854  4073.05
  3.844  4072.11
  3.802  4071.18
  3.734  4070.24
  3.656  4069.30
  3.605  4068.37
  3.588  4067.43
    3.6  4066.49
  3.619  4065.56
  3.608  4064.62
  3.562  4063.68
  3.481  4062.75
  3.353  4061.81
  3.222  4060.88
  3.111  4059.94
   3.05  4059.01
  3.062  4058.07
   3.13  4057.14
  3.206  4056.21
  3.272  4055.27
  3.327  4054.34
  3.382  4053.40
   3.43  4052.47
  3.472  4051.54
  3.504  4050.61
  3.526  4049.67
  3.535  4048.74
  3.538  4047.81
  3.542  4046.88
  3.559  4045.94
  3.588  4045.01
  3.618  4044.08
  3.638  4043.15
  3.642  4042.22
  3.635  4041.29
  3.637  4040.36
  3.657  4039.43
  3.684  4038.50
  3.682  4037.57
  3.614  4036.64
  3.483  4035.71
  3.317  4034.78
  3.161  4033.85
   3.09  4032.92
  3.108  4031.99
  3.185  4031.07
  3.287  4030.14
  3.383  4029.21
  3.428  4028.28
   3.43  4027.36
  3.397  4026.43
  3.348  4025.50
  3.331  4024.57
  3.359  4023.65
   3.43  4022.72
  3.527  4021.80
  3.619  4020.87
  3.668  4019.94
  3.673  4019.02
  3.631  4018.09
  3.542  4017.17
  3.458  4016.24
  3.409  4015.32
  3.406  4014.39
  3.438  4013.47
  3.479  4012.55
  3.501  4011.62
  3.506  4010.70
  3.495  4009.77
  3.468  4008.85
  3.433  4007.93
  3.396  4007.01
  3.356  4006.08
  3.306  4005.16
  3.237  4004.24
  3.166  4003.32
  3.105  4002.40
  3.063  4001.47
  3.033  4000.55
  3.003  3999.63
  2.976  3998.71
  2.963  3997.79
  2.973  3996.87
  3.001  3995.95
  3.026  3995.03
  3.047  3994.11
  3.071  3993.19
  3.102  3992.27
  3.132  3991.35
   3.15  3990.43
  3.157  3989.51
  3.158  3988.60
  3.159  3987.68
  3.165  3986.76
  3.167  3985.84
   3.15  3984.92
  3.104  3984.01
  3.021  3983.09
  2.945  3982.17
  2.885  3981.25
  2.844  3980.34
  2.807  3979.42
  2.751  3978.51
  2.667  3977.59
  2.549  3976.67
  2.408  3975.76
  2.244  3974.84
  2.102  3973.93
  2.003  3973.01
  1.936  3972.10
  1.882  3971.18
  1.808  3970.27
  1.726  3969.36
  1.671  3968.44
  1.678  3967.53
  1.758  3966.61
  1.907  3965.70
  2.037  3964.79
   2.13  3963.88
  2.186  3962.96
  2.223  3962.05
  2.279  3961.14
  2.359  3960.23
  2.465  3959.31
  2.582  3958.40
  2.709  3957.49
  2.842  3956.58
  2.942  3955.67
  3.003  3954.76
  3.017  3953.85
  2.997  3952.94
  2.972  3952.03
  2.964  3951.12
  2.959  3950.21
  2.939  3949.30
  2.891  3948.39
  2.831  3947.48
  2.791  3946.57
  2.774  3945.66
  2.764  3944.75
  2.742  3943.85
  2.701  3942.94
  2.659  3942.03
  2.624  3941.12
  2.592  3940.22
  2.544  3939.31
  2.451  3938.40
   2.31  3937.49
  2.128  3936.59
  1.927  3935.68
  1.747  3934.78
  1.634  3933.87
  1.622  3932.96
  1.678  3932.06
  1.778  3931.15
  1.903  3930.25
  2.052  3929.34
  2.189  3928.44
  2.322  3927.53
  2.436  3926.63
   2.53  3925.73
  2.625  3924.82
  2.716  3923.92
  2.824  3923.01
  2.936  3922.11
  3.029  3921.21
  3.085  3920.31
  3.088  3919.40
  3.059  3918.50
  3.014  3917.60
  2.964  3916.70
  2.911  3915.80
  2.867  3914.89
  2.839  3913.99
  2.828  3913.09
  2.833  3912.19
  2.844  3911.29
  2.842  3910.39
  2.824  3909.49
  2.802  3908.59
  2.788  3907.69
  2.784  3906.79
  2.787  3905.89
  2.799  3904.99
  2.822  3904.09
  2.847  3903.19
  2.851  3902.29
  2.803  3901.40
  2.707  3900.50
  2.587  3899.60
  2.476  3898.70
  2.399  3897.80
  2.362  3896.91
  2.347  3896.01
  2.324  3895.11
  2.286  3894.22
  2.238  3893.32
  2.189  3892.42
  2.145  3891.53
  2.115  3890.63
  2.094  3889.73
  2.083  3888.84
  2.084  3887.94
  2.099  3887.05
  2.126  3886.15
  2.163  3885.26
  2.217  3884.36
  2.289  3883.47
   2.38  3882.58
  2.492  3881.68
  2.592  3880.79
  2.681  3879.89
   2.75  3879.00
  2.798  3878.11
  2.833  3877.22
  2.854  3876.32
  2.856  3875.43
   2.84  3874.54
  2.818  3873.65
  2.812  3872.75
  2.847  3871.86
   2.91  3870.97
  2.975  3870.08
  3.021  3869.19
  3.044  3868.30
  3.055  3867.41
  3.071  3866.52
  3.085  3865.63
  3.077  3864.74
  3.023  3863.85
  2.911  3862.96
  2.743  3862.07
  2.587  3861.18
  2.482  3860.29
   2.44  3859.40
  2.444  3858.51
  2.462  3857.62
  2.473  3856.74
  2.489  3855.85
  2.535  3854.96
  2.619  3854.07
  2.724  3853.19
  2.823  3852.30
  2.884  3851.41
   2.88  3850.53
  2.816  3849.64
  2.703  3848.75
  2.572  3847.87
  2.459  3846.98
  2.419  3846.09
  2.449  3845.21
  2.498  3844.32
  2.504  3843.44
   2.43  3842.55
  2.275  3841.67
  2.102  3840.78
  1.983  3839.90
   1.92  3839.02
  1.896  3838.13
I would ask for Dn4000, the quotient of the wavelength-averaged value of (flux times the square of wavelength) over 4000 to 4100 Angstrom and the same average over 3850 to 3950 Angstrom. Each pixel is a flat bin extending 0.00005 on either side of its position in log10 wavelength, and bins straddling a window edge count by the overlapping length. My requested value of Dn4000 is 1.4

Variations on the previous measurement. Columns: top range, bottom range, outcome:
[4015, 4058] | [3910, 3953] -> 1.40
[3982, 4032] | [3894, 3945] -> 1.34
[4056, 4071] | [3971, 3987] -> 1.35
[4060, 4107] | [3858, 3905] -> 1.45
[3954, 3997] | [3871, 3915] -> 1.05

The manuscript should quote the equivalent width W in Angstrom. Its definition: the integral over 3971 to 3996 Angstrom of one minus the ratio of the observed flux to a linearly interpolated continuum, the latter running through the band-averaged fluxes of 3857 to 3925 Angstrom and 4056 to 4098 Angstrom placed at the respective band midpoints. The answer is 2.1 Angstrom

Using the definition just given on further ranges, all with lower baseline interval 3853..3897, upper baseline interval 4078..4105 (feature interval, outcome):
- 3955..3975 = 4.9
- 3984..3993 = -0.6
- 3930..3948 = 3.1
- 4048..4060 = -0.5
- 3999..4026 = -3.1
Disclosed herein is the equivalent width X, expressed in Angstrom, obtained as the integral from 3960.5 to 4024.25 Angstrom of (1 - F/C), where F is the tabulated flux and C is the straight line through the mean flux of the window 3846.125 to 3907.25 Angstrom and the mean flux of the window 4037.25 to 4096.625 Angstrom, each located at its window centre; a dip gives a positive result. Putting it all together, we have 5.1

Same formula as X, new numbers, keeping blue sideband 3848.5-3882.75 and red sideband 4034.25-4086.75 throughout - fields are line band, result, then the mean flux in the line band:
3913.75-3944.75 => 5.3 Angstrom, 2.49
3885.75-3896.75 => 2.6 Angstrom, 2.18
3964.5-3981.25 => 5.3 Angstrom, 2.18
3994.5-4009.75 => 0.5 Angstrom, 3.17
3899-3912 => 0.6 Angstrom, 2.79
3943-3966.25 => 3.4 Angstrom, 2.65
